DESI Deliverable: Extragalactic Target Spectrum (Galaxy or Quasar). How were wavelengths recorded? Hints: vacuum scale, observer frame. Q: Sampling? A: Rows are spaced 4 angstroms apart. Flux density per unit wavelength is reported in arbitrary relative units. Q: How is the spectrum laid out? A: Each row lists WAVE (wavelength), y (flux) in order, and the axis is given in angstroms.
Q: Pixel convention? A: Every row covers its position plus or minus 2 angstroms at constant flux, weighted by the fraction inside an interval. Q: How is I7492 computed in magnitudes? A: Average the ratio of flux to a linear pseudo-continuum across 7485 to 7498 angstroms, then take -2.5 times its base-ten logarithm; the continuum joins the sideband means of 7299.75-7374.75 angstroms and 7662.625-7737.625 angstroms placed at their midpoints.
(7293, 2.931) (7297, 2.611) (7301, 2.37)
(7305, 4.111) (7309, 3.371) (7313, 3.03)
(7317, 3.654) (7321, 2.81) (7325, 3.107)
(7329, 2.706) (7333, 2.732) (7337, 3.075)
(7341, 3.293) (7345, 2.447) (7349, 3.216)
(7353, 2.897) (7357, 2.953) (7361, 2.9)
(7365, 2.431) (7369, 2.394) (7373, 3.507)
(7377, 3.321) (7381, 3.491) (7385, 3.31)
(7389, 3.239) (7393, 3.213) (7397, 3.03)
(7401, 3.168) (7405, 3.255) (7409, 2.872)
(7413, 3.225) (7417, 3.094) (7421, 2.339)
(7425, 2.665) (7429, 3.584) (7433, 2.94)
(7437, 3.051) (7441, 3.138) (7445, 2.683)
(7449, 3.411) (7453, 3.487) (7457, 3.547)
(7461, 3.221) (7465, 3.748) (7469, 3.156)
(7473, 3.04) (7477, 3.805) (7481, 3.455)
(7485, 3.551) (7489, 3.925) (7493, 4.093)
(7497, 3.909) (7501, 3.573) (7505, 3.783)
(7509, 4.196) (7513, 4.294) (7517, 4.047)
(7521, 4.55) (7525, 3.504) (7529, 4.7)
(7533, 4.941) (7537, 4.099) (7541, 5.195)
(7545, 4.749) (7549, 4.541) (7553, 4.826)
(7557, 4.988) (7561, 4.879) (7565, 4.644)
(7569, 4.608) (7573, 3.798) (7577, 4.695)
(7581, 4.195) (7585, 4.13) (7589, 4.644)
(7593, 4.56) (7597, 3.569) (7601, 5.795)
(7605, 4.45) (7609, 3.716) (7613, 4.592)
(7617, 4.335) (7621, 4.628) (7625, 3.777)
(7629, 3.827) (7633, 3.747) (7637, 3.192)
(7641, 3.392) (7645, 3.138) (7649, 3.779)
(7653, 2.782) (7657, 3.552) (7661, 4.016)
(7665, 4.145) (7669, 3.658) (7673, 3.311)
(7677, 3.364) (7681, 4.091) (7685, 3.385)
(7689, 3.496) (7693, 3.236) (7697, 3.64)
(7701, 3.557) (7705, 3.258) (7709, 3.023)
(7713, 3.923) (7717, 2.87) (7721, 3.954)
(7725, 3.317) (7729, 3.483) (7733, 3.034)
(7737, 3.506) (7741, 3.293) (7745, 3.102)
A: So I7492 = -0.22 mag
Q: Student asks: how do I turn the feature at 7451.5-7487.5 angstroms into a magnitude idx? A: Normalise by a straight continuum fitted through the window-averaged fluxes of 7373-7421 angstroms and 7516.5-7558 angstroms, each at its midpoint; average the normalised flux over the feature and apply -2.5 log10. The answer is 0.13 mag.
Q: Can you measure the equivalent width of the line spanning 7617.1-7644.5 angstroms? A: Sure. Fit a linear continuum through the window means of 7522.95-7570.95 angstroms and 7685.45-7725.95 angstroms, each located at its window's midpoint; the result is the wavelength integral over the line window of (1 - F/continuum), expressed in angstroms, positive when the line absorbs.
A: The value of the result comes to 1.6 angstroms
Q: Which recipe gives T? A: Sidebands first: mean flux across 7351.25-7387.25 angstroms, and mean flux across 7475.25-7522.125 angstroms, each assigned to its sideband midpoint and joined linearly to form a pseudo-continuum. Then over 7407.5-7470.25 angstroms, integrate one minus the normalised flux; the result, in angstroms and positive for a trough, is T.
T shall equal 6.7 angstroms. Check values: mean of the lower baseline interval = 3.03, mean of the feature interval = 3.14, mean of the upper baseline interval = 3.92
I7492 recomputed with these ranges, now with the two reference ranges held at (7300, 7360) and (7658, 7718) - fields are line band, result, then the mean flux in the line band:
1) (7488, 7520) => -0.21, 4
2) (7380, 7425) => 0.03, 3.08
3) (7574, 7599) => -0.25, 4.28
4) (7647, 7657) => 0.05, 3.33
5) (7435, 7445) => 0.07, 3.01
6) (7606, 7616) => -0.22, 4.2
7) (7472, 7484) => -0.07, 3.48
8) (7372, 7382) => -0.10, 3.43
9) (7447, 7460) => -0.08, 3.46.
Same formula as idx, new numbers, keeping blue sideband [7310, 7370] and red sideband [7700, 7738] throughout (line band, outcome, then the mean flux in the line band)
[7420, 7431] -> 0.04 mag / 2.91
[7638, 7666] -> -0.07 mag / 3.51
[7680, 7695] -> -0.05 mag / 3.52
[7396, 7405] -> -0.05 mag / 3.14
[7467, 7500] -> -0.17 mag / 3.62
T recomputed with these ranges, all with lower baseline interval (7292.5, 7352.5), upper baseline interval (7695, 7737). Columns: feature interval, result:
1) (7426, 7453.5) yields -0.05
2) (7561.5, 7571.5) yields -4.15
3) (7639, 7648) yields 0.05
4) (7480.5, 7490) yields -1.36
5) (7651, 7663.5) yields -0.46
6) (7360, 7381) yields 0.76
